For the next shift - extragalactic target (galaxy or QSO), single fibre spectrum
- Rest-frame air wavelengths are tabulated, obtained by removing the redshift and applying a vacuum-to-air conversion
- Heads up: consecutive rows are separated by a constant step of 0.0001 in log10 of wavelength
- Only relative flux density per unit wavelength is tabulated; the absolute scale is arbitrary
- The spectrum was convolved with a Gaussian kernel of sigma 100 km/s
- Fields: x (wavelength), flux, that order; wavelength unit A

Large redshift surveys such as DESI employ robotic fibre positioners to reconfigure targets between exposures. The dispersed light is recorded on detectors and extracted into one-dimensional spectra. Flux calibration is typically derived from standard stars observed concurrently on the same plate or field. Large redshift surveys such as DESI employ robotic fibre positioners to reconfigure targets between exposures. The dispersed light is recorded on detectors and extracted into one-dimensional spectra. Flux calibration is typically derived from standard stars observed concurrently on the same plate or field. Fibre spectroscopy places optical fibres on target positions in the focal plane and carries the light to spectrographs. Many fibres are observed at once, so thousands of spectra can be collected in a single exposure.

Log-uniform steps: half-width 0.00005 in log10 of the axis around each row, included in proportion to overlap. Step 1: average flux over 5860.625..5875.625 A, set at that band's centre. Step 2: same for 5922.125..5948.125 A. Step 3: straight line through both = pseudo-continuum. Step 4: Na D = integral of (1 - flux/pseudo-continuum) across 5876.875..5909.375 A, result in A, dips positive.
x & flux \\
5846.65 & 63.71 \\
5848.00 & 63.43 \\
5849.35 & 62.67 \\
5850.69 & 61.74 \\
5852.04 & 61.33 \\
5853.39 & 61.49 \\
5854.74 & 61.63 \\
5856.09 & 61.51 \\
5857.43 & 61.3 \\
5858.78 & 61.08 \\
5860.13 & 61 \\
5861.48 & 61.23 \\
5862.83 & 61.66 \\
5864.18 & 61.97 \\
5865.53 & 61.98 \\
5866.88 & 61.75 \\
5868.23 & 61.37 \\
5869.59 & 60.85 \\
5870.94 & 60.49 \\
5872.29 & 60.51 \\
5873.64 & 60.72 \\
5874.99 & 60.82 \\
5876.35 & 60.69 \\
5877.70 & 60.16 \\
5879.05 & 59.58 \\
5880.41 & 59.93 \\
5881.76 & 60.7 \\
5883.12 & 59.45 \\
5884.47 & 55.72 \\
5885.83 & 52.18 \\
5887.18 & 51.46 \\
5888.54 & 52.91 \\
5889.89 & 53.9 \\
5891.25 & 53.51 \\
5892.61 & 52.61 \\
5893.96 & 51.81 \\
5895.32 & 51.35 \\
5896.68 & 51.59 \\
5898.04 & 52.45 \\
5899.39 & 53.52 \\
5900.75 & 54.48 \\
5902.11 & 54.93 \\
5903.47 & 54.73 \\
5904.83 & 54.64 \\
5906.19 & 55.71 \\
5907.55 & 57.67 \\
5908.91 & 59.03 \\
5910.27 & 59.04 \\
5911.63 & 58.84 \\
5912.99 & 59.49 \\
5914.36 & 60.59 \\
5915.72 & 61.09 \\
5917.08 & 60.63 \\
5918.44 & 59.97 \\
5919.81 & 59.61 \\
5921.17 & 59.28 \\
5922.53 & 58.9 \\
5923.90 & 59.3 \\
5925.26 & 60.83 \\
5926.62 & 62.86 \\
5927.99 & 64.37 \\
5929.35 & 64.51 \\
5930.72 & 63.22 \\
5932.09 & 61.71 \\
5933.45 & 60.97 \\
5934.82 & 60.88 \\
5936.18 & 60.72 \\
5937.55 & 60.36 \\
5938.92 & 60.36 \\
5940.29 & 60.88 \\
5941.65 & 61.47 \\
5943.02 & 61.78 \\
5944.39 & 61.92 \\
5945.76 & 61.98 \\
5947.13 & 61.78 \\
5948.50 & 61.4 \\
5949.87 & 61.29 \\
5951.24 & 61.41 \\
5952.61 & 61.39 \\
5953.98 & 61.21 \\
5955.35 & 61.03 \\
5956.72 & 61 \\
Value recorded 3.3 A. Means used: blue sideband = 61.2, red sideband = 61.5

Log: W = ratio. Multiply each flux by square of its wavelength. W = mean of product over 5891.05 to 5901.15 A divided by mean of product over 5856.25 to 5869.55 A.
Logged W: 0.87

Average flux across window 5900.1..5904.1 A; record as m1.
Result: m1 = 54.7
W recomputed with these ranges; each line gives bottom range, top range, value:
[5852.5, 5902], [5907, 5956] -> 1.07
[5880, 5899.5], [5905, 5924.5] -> 1.10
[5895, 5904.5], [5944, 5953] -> 1.17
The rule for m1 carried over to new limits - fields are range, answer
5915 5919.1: 60.7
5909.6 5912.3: 59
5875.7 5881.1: 60.1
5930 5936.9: 61.5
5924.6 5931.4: 63.2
